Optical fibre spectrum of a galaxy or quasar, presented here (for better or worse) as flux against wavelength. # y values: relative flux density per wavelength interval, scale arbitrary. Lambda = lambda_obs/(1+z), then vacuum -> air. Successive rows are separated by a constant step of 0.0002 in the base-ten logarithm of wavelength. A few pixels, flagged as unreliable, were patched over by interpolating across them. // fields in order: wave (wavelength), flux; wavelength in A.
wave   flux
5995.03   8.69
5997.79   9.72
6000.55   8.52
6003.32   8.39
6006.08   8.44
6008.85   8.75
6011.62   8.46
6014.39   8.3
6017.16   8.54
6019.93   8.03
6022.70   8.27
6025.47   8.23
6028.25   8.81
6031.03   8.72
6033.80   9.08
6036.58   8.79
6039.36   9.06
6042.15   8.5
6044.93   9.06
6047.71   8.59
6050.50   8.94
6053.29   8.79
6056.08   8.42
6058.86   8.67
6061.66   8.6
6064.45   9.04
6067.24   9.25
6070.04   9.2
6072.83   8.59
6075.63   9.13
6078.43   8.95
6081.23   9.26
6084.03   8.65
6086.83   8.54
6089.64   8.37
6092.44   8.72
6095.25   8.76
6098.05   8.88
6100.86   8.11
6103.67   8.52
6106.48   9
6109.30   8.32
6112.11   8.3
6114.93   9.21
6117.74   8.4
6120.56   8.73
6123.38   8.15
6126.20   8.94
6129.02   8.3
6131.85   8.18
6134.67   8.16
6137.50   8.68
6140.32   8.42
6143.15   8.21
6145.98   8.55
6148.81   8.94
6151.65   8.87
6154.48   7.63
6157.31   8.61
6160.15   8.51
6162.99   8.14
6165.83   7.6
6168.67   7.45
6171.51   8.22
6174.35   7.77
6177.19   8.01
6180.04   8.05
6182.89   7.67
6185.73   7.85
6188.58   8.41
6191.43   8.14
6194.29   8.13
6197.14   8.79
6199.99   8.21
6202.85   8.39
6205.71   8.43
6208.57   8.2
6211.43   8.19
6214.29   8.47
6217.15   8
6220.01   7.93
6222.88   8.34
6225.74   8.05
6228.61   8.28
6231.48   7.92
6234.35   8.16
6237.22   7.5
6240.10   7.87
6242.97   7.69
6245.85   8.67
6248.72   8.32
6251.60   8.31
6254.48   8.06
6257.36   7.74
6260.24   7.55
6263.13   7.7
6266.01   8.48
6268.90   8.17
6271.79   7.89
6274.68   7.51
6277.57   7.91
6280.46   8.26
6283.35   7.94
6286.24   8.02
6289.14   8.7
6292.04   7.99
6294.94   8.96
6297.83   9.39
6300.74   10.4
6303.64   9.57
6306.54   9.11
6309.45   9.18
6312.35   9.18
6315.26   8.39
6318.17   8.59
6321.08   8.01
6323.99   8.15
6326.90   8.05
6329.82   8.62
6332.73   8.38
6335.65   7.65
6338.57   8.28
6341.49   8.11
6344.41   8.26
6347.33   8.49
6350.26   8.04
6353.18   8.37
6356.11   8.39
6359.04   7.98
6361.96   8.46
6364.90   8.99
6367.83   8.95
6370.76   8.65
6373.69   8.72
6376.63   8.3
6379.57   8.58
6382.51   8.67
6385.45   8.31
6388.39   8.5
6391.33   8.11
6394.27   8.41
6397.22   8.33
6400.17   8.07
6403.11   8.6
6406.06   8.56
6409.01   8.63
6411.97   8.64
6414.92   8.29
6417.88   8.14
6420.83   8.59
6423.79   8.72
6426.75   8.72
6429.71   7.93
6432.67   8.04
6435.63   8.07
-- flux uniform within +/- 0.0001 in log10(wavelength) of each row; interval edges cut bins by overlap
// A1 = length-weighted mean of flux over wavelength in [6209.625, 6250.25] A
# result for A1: 8.1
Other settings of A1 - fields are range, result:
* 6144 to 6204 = 8.19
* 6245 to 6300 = 8.21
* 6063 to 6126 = 8.74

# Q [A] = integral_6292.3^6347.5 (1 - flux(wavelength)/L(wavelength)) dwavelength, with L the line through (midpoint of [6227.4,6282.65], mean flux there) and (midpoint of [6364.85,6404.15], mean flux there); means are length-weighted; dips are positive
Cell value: -2.8 A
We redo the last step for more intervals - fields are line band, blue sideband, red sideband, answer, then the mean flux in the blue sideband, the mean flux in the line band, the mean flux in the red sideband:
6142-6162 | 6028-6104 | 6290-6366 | 0.6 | 8.79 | 8.47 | 8.57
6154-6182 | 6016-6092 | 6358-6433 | 2.1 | 8.74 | 8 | 8.47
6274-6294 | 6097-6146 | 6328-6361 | 0.5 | 8.5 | 8.09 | 8.24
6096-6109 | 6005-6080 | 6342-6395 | 0.1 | 8.71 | 8.61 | 8.45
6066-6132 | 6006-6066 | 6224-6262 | -1.9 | 8.65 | 8.69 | 8.01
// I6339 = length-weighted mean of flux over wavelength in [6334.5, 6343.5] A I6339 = 8.04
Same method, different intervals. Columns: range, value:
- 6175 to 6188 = 7.92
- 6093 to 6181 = 8.38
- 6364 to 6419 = 8.49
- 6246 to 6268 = 8.07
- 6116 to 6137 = 8.43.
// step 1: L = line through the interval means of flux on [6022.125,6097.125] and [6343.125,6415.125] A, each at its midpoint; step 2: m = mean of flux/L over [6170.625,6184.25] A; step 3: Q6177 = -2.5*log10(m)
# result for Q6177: 0.10 mag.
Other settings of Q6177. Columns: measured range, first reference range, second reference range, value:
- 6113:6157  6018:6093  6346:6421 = 0.02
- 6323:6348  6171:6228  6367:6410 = 0.02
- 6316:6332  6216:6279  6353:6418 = 0.00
